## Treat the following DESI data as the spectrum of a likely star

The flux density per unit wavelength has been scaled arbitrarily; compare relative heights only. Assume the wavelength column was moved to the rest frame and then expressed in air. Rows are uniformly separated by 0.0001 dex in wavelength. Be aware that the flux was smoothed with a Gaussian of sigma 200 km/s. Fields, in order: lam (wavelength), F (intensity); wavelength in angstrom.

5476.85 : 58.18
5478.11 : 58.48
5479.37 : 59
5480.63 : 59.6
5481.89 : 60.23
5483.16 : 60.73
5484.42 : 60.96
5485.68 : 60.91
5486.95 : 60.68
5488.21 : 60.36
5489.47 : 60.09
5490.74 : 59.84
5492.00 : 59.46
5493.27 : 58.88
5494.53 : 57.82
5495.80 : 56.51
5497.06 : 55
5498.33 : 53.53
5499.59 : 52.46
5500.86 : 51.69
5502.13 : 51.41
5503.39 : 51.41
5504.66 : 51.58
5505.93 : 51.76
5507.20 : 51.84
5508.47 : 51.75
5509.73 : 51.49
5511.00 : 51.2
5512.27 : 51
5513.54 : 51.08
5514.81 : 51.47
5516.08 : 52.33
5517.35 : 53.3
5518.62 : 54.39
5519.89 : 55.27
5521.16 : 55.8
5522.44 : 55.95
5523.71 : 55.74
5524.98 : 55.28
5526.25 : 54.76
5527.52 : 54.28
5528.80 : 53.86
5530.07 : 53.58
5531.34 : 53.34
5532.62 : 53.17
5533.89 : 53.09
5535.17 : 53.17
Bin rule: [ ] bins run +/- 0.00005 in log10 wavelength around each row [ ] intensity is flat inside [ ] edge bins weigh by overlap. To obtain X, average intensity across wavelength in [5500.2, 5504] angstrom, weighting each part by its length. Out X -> 51.5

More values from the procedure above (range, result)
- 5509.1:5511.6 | 51.4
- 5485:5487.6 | 60.8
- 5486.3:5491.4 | 60.2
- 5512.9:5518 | 52.1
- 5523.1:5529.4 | 54.8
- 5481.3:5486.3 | 60.7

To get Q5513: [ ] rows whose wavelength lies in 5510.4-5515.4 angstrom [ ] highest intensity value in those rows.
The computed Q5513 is 51.47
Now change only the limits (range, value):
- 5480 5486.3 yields 60.96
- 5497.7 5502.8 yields 53.53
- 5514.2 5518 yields 53.3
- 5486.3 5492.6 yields 60.68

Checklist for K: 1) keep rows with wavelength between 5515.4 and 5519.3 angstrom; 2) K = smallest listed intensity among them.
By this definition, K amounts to 52.33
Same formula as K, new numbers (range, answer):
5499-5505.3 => 51.41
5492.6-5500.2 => 52.46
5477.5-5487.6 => 58.48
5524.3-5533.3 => 53.17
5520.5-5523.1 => 55.8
